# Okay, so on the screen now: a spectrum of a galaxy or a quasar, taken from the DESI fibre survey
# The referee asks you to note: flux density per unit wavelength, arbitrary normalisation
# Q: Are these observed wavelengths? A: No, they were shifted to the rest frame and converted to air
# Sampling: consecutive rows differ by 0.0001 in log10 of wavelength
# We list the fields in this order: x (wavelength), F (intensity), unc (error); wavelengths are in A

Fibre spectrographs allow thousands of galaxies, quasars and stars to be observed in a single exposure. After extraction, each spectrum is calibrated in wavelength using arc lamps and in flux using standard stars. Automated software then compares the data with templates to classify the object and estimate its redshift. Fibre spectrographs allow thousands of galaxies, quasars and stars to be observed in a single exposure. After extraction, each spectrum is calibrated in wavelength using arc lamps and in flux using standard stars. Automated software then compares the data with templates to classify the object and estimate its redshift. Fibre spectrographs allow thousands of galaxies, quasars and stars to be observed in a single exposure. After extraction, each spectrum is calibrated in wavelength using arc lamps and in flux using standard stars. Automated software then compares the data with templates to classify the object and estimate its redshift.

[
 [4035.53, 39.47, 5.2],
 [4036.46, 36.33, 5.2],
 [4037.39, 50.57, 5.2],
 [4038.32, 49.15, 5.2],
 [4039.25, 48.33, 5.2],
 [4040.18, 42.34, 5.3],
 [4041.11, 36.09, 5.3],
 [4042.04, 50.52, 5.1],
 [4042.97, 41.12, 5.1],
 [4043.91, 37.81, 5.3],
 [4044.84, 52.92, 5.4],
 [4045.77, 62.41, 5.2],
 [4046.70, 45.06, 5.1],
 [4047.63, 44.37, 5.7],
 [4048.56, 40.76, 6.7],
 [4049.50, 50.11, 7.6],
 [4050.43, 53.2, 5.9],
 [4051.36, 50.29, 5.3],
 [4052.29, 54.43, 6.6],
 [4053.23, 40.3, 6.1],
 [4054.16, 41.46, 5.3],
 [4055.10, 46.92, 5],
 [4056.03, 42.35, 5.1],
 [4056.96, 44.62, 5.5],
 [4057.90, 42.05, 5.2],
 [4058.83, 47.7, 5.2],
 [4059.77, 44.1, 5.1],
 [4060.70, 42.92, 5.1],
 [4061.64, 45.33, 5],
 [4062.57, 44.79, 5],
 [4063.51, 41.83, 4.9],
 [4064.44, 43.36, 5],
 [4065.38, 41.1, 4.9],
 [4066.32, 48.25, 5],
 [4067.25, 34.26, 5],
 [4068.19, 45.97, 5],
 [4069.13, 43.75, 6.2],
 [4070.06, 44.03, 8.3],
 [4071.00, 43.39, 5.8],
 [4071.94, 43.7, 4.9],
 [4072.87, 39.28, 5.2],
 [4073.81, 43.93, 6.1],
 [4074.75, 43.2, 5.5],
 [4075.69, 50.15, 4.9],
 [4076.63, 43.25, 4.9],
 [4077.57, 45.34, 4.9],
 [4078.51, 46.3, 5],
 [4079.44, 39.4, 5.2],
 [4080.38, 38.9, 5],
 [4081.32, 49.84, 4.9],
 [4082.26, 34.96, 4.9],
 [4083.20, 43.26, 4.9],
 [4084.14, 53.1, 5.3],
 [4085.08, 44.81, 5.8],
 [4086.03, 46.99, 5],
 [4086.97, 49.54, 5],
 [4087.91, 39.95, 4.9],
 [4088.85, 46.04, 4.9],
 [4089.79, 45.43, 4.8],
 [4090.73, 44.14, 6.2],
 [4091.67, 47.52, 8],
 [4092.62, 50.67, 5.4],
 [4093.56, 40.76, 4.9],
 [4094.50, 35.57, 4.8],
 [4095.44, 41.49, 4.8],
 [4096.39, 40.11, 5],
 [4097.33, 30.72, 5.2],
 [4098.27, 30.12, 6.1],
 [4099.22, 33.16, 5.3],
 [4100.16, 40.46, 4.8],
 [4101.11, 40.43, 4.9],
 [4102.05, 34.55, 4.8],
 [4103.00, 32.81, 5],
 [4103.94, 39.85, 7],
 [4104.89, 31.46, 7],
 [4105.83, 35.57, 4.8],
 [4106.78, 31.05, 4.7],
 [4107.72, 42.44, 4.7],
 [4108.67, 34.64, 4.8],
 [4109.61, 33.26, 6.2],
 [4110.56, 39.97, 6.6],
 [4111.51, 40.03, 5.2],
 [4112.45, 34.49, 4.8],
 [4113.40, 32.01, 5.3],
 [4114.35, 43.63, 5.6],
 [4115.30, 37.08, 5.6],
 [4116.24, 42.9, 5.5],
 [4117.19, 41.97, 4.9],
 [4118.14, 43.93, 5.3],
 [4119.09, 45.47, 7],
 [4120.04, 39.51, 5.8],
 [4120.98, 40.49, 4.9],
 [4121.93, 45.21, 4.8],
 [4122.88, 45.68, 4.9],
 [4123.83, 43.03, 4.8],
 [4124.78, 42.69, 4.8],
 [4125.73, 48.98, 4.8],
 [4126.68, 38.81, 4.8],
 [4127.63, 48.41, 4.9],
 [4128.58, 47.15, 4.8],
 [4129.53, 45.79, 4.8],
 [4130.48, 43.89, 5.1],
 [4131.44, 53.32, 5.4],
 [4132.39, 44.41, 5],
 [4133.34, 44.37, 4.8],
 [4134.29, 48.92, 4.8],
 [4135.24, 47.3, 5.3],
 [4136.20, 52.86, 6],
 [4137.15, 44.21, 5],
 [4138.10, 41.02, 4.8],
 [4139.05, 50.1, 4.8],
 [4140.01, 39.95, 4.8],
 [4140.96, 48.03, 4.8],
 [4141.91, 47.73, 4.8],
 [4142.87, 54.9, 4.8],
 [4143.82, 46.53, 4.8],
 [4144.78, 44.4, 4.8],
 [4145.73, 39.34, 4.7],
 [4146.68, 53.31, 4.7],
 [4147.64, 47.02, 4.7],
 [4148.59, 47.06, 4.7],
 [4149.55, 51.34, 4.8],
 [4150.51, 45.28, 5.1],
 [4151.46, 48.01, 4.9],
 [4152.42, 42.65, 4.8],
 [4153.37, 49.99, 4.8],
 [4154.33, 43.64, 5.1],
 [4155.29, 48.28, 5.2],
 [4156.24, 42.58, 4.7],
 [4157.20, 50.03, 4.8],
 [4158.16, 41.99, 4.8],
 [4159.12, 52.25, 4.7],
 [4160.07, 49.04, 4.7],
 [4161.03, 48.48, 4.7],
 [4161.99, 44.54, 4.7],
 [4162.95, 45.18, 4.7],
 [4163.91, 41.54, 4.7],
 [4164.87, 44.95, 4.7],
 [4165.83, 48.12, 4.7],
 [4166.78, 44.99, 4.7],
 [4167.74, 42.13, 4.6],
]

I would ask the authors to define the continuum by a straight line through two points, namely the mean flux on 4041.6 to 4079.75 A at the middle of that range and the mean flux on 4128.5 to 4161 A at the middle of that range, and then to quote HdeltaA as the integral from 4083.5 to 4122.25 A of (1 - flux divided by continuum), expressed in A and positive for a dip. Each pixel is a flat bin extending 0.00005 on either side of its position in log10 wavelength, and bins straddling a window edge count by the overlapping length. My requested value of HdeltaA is 5.0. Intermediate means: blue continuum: 45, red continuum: 47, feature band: 40.1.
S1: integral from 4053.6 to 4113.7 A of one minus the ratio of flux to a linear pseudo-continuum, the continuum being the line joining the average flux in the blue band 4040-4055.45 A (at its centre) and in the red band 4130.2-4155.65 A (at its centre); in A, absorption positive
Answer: 6.7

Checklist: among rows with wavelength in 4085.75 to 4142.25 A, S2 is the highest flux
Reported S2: 53.32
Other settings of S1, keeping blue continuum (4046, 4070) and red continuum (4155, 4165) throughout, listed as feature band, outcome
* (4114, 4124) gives 0.7 A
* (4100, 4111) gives 2.2 A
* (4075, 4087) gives 0.1 A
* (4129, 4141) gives -0.1 A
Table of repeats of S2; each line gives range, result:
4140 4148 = 54.9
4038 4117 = 62.41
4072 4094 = 53.1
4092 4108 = 50.67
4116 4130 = 48.98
